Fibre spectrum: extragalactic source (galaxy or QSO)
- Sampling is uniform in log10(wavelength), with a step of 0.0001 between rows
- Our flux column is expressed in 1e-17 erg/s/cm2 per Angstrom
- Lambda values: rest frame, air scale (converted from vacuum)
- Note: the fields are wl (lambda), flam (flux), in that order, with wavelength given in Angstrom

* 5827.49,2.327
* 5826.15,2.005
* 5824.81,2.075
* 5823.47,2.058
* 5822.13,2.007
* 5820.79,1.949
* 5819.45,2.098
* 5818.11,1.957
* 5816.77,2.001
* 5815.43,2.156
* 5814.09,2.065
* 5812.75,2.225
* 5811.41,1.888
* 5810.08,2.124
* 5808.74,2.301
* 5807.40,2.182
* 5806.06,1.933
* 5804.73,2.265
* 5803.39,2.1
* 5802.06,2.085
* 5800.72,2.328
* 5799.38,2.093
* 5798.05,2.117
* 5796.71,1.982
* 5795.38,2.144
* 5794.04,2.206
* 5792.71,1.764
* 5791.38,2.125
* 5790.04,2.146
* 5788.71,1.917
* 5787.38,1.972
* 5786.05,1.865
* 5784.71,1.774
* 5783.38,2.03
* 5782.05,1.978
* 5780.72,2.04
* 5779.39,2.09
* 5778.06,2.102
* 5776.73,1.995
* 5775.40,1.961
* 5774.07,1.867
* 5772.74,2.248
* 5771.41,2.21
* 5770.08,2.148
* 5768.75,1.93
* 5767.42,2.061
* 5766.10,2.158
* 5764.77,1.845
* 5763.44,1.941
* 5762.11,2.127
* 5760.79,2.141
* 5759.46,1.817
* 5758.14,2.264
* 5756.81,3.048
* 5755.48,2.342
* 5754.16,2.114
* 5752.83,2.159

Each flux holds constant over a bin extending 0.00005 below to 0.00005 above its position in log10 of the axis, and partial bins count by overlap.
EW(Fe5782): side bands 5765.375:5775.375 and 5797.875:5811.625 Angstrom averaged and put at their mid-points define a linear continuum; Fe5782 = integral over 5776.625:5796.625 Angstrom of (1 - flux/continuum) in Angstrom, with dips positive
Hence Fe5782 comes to 0.9 Angstrom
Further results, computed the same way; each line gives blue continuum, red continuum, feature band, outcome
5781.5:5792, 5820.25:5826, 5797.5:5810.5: -1.01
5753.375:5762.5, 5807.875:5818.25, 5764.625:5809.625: 2.39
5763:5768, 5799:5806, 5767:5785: 0.10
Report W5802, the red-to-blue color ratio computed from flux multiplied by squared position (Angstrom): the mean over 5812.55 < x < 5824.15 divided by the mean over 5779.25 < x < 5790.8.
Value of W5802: 1.05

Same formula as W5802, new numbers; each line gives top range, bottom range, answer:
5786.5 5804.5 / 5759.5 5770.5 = 1.04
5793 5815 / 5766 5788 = 1.06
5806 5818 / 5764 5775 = 1.04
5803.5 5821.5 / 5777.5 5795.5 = 1.05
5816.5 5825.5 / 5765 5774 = 0.98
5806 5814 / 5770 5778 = 1.04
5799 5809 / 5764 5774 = 1.05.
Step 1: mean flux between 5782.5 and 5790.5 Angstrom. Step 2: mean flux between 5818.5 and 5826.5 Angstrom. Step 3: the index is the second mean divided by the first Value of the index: 1.04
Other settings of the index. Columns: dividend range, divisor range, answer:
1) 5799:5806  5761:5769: 1.07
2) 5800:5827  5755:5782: 0.99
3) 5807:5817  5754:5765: 0.96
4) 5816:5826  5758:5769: 1.00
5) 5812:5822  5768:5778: 1.00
